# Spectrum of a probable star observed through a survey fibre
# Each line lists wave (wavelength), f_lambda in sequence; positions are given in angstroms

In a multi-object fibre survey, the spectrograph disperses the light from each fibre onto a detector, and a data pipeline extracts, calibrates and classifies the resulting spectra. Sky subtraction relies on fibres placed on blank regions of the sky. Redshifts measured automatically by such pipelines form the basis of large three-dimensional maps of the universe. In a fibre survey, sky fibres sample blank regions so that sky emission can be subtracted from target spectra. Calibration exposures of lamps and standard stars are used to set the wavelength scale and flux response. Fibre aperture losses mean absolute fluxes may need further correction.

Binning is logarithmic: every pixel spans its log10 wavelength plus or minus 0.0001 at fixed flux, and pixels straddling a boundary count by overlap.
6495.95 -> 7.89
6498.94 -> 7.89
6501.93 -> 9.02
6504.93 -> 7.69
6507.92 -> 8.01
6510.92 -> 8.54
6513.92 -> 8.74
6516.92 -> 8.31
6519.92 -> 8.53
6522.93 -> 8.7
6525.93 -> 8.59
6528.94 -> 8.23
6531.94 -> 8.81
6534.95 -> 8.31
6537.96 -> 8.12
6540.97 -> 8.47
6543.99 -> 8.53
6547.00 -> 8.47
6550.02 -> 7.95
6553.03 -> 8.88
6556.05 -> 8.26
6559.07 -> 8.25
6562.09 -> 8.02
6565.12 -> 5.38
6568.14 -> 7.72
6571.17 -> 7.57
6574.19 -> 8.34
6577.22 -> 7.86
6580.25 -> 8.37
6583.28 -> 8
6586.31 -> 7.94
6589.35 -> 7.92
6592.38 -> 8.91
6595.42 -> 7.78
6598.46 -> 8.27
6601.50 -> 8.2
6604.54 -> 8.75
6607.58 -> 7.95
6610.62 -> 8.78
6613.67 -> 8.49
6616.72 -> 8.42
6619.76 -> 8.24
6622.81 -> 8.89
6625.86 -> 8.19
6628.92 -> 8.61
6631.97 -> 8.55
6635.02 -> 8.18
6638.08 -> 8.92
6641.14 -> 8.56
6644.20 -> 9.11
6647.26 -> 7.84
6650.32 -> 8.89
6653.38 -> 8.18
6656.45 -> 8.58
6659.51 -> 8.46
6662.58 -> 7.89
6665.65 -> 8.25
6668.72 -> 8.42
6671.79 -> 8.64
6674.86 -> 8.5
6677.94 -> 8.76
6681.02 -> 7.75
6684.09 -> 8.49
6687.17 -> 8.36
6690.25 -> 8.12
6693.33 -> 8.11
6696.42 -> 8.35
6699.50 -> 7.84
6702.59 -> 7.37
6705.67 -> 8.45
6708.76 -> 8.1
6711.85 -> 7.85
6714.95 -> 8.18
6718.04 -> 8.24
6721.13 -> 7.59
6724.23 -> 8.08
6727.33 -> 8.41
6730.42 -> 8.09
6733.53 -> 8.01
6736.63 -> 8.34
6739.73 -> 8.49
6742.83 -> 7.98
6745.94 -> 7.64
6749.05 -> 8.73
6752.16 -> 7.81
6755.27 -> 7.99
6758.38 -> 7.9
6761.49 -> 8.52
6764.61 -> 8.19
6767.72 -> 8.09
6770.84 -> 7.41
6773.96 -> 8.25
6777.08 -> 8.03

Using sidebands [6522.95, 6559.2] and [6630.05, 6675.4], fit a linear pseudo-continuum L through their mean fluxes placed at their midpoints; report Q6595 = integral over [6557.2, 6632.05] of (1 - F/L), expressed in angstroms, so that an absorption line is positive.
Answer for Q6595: 2.80 angstroms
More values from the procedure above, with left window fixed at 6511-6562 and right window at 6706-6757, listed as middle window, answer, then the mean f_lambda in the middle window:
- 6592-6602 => 0.13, 8.22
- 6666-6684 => -0.46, 8.41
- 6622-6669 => -1.22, 8.46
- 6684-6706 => 0.19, 8.1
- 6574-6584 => 0.28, 8.13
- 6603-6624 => -0.48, 8.5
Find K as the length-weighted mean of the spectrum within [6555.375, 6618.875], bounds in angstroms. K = 8.06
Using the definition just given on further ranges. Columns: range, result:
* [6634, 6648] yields 8.57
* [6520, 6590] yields 8.13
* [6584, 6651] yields 8.42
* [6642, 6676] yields 8.44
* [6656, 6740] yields 8.2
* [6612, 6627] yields 8.46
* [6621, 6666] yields 8.48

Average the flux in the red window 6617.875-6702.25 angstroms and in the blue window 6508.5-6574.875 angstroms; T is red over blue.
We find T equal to 1.0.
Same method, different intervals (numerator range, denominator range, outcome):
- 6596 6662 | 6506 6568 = 1.03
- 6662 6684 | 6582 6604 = 1.02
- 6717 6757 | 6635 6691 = 0.96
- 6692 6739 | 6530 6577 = 1.00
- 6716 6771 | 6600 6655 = 0.95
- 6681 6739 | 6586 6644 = 0.96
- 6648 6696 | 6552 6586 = 1.06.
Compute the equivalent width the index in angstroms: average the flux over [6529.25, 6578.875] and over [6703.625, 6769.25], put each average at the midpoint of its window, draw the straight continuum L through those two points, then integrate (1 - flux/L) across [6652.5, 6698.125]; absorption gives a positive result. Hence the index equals -1.2 angstroms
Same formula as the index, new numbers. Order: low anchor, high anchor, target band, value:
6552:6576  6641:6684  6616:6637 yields -0.7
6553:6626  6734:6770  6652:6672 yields -0.5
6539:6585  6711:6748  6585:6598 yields -0.2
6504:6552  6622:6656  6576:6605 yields 1.0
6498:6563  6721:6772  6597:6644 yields -1.3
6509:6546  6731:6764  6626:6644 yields -0.6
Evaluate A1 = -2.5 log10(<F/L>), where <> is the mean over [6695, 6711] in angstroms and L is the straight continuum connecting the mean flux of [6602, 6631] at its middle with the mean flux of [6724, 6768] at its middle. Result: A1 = 0.033 mag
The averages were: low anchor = 8.47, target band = 8.02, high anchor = 8.16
